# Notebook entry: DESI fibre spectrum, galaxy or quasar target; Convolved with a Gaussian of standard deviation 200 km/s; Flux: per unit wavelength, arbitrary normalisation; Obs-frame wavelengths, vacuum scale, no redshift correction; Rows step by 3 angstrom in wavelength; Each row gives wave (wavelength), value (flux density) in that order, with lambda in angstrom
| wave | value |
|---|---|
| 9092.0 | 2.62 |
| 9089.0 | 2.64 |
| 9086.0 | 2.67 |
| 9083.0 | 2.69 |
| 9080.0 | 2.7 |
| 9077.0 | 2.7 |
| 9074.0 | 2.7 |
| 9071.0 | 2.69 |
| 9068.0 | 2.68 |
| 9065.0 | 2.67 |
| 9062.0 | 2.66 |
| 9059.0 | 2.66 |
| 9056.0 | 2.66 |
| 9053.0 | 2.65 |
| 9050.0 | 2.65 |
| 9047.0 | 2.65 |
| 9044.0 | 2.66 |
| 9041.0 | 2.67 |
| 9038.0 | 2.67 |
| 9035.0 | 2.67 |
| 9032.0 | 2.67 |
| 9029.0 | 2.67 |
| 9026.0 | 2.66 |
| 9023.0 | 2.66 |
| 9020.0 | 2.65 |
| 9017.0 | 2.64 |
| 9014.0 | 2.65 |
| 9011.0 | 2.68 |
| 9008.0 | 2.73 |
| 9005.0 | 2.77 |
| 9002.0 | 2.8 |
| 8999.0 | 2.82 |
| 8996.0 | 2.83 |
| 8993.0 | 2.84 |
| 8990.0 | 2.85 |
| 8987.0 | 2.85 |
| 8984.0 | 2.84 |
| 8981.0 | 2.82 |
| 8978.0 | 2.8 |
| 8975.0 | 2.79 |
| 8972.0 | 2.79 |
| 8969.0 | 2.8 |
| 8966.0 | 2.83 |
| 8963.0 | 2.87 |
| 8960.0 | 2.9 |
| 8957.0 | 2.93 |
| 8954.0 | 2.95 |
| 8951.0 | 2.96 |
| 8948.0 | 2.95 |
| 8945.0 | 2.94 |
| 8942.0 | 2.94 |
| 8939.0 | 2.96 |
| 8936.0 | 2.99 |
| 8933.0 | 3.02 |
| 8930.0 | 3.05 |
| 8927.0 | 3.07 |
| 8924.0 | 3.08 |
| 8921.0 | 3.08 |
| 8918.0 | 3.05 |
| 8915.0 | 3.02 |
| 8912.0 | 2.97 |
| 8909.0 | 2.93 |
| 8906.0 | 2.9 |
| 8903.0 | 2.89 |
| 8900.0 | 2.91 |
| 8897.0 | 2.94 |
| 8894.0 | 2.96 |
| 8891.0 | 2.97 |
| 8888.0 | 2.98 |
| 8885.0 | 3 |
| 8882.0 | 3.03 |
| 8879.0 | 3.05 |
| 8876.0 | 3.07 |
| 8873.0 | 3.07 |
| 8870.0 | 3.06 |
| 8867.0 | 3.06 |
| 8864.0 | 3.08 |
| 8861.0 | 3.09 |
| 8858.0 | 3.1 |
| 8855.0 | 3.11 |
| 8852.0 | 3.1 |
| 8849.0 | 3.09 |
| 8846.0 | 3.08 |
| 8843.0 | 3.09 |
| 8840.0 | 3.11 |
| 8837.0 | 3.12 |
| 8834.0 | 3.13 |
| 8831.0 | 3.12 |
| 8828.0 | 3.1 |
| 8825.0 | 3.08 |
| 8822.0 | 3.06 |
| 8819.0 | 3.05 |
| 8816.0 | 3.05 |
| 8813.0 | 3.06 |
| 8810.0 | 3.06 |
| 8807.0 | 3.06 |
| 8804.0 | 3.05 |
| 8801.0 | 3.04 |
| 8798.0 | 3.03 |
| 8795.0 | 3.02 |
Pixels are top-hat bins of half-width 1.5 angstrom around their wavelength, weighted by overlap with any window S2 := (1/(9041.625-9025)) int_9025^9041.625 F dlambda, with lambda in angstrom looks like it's 2.67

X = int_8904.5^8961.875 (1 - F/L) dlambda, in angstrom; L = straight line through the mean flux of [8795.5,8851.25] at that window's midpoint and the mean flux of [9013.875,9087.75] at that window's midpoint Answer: -2.1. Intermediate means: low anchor 3.08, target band 2.98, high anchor 2.67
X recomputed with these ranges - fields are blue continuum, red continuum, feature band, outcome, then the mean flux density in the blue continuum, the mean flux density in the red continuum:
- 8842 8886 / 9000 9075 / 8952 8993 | -0.34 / 3.07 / 2.68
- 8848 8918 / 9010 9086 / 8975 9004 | -0.34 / 3.02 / 2.67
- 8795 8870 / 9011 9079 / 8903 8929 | -0.80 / 3.08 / 2.67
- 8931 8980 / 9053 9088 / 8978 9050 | 1.56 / 2.9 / 2.68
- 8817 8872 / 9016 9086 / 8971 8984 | 0.06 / 3.09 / 2.67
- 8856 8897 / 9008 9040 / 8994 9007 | -0.38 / 3.04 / 2.67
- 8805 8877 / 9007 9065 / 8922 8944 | -0.99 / 3.08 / 2.66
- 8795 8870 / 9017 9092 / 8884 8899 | 0.01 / 3.08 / 2.67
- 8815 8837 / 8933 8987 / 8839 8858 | -0.26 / 3.09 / 2.89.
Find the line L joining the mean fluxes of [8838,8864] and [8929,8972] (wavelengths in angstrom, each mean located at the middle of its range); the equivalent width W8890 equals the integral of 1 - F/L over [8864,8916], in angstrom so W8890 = 0.7 angstrom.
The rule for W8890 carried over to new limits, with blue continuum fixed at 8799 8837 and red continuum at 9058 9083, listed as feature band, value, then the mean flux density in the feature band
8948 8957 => -0.3 angstrom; 2.95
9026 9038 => 0.3 angstrom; 2.67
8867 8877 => -0.3 angstrom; 3.07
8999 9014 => 0.2 angstrom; 2.74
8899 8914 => 0.1 angstrom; 2.92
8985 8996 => -0.1 angstrom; 2.84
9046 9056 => 0.2 angstrom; 2.65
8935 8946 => -0.3 angstrom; 2.96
